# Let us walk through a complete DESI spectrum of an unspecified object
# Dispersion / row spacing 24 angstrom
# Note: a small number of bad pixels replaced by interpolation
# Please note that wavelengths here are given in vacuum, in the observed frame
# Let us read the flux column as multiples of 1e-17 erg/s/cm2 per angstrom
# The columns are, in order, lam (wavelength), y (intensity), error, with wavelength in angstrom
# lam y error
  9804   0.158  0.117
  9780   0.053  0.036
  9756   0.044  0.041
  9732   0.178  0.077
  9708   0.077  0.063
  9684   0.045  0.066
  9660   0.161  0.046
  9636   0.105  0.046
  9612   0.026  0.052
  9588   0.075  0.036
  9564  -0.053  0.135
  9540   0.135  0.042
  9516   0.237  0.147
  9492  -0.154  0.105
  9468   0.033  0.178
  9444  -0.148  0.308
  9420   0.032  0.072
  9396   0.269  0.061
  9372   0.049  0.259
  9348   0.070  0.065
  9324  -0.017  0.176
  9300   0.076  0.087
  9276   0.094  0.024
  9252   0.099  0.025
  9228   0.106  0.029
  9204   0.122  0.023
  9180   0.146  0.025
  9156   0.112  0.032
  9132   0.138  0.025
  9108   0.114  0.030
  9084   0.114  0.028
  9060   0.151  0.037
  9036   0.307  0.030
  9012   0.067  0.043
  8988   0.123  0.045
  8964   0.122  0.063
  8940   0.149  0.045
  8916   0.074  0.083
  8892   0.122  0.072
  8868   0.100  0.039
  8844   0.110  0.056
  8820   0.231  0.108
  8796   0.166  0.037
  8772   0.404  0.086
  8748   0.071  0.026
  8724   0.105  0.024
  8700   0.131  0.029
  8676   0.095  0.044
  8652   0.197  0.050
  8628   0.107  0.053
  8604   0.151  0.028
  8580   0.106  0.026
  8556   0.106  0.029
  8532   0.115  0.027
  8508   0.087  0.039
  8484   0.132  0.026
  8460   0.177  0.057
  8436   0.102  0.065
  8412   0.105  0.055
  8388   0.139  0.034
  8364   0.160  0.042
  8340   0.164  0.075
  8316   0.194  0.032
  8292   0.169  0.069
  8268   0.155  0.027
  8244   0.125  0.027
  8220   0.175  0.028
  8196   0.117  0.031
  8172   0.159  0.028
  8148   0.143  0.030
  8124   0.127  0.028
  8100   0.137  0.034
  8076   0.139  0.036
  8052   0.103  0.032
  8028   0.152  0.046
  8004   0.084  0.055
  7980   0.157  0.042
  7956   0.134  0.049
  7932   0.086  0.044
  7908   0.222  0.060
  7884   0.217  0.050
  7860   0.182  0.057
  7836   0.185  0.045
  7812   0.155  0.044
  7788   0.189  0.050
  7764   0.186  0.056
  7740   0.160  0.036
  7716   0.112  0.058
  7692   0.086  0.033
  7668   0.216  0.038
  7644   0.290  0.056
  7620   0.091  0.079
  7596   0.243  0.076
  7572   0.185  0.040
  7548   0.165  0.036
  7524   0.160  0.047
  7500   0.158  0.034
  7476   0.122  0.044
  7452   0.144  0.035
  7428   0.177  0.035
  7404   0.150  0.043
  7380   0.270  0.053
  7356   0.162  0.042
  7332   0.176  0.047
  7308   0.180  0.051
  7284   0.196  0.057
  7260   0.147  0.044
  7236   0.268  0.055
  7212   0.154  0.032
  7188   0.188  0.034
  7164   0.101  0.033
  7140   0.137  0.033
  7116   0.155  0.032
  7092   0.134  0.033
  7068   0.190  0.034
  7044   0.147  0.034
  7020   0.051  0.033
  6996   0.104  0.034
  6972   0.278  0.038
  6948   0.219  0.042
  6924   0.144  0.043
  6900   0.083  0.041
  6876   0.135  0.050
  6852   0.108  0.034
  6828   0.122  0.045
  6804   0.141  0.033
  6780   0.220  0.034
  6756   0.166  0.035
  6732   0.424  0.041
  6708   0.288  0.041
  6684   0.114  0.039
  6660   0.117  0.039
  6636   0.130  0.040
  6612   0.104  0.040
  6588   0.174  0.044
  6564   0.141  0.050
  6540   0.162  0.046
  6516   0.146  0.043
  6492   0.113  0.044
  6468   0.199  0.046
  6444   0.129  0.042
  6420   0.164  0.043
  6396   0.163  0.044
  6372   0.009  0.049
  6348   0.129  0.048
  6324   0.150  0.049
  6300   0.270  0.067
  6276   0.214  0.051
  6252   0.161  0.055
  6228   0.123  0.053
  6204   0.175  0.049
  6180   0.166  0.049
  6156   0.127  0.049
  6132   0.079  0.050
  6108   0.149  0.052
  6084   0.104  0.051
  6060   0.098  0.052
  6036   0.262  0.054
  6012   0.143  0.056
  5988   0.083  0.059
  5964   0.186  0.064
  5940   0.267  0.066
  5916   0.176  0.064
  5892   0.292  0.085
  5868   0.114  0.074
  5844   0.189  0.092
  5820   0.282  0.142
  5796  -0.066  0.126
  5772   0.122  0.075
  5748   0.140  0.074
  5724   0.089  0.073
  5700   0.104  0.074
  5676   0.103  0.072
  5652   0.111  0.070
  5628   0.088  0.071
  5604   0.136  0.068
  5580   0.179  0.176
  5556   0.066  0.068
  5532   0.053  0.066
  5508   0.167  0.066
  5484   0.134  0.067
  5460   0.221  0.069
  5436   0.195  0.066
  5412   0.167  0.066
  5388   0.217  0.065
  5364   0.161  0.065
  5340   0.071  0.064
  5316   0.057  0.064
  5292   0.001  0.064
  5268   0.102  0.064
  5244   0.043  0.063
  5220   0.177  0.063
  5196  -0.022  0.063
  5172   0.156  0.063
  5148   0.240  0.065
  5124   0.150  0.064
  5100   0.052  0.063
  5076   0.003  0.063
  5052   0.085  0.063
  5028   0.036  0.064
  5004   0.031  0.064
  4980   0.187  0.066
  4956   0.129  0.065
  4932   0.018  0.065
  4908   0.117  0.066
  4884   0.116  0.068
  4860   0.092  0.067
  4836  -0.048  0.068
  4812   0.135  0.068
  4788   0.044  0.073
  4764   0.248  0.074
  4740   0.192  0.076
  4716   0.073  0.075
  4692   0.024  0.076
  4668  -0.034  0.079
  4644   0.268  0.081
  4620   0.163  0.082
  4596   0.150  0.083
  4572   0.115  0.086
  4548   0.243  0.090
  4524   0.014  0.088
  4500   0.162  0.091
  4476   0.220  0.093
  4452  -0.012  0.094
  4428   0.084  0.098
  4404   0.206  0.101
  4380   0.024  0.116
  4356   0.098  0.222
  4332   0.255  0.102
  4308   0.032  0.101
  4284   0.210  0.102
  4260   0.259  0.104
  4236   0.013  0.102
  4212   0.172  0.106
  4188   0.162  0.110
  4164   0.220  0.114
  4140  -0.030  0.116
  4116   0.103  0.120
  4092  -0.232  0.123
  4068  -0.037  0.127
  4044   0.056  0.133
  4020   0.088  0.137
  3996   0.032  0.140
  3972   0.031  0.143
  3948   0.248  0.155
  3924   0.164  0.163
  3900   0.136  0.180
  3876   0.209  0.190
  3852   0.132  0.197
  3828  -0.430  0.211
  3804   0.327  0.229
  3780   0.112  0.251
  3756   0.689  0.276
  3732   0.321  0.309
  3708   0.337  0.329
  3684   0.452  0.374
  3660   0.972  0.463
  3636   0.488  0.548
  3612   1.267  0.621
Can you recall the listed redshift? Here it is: 0.80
